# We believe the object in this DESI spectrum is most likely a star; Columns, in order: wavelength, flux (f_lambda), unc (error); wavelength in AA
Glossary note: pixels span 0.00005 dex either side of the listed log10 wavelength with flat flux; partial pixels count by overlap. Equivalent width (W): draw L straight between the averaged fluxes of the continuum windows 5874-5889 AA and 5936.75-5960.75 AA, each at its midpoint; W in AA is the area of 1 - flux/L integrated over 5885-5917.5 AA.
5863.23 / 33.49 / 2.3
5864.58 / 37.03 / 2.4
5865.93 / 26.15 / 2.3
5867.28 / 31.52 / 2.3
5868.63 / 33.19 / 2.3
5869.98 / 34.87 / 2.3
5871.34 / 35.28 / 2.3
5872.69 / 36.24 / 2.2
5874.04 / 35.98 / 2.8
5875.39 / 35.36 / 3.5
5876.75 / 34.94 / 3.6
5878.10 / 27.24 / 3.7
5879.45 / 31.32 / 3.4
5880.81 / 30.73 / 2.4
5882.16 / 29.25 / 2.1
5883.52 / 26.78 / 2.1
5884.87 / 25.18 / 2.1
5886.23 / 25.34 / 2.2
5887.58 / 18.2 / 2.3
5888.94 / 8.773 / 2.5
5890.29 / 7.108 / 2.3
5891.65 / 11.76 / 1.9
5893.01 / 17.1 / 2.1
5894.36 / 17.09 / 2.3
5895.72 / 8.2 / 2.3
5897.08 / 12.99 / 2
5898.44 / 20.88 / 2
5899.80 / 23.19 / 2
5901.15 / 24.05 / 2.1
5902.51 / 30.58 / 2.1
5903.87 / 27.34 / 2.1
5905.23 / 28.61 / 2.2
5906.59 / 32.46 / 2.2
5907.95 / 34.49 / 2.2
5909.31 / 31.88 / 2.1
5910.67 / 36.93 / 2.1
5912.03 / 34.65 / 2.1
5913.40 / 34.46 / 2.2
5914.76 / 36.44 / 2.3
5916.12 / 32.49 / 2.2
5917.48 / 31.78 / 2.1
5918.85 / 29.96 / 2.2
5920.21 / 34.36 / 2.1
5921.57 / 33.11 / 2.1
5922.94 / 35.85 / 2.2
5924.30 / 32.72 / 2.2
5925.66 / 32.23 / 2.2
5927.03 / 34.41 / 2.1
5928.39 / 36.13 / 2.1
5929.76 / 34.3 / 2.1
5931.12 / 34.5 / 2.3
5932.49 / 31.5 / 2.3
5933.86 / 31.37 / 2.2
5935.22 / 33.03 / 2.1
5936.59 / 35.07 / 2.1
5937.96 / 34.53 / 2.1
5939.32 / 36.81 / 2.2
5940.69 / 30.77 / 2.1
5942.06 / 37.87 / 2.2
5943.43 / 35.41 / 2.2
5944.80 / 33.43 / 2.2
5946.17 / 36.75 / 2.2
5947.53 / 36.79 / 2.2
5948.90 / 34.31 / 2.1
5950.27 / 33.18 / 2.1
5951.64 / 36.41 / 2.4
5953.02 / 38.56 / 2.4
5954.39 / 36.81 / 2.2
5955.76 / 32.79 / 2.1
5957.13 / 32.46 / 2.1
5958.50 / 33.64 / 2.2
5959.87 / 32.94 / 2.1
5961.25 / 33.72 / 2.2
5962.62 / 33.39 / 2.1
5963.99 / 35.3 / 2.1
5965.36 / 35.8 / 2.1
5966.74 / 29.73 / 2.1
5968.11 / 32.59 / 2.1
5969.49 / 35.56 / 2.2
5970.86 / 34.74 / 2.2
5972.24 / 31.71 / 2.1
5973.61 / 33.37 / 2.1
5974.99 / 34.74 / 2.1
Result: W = 6.30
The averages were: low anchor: 27.8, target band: 24.3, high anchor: 34.9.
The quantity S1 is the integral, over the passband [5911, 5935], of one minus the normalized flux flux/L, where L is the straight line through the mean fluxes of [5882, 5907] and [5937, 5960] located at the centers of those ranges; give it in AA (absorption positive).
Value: -4.8 AA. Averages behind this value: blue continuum 20.5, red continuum 35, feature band 33.6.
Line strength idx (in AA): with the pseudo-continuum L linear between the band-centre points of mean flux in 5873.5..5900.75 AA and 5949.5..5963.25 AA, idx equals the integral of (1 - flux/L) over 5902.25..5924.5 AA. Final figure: -5.0 AA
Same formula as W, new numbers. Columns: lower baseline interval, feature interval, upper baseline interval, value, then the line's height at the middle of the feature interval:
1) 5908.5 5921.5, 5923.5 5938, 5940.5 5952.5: 0.35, 34.4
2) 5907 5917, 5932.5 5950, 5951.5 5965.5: 0.00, 34.5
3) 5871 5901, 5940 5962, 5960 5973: -2.18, 31.6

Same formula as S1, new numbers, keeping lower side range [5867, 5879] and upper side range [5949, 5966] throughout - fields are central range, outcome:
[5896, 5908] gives 3.20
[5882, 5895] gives 6.03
